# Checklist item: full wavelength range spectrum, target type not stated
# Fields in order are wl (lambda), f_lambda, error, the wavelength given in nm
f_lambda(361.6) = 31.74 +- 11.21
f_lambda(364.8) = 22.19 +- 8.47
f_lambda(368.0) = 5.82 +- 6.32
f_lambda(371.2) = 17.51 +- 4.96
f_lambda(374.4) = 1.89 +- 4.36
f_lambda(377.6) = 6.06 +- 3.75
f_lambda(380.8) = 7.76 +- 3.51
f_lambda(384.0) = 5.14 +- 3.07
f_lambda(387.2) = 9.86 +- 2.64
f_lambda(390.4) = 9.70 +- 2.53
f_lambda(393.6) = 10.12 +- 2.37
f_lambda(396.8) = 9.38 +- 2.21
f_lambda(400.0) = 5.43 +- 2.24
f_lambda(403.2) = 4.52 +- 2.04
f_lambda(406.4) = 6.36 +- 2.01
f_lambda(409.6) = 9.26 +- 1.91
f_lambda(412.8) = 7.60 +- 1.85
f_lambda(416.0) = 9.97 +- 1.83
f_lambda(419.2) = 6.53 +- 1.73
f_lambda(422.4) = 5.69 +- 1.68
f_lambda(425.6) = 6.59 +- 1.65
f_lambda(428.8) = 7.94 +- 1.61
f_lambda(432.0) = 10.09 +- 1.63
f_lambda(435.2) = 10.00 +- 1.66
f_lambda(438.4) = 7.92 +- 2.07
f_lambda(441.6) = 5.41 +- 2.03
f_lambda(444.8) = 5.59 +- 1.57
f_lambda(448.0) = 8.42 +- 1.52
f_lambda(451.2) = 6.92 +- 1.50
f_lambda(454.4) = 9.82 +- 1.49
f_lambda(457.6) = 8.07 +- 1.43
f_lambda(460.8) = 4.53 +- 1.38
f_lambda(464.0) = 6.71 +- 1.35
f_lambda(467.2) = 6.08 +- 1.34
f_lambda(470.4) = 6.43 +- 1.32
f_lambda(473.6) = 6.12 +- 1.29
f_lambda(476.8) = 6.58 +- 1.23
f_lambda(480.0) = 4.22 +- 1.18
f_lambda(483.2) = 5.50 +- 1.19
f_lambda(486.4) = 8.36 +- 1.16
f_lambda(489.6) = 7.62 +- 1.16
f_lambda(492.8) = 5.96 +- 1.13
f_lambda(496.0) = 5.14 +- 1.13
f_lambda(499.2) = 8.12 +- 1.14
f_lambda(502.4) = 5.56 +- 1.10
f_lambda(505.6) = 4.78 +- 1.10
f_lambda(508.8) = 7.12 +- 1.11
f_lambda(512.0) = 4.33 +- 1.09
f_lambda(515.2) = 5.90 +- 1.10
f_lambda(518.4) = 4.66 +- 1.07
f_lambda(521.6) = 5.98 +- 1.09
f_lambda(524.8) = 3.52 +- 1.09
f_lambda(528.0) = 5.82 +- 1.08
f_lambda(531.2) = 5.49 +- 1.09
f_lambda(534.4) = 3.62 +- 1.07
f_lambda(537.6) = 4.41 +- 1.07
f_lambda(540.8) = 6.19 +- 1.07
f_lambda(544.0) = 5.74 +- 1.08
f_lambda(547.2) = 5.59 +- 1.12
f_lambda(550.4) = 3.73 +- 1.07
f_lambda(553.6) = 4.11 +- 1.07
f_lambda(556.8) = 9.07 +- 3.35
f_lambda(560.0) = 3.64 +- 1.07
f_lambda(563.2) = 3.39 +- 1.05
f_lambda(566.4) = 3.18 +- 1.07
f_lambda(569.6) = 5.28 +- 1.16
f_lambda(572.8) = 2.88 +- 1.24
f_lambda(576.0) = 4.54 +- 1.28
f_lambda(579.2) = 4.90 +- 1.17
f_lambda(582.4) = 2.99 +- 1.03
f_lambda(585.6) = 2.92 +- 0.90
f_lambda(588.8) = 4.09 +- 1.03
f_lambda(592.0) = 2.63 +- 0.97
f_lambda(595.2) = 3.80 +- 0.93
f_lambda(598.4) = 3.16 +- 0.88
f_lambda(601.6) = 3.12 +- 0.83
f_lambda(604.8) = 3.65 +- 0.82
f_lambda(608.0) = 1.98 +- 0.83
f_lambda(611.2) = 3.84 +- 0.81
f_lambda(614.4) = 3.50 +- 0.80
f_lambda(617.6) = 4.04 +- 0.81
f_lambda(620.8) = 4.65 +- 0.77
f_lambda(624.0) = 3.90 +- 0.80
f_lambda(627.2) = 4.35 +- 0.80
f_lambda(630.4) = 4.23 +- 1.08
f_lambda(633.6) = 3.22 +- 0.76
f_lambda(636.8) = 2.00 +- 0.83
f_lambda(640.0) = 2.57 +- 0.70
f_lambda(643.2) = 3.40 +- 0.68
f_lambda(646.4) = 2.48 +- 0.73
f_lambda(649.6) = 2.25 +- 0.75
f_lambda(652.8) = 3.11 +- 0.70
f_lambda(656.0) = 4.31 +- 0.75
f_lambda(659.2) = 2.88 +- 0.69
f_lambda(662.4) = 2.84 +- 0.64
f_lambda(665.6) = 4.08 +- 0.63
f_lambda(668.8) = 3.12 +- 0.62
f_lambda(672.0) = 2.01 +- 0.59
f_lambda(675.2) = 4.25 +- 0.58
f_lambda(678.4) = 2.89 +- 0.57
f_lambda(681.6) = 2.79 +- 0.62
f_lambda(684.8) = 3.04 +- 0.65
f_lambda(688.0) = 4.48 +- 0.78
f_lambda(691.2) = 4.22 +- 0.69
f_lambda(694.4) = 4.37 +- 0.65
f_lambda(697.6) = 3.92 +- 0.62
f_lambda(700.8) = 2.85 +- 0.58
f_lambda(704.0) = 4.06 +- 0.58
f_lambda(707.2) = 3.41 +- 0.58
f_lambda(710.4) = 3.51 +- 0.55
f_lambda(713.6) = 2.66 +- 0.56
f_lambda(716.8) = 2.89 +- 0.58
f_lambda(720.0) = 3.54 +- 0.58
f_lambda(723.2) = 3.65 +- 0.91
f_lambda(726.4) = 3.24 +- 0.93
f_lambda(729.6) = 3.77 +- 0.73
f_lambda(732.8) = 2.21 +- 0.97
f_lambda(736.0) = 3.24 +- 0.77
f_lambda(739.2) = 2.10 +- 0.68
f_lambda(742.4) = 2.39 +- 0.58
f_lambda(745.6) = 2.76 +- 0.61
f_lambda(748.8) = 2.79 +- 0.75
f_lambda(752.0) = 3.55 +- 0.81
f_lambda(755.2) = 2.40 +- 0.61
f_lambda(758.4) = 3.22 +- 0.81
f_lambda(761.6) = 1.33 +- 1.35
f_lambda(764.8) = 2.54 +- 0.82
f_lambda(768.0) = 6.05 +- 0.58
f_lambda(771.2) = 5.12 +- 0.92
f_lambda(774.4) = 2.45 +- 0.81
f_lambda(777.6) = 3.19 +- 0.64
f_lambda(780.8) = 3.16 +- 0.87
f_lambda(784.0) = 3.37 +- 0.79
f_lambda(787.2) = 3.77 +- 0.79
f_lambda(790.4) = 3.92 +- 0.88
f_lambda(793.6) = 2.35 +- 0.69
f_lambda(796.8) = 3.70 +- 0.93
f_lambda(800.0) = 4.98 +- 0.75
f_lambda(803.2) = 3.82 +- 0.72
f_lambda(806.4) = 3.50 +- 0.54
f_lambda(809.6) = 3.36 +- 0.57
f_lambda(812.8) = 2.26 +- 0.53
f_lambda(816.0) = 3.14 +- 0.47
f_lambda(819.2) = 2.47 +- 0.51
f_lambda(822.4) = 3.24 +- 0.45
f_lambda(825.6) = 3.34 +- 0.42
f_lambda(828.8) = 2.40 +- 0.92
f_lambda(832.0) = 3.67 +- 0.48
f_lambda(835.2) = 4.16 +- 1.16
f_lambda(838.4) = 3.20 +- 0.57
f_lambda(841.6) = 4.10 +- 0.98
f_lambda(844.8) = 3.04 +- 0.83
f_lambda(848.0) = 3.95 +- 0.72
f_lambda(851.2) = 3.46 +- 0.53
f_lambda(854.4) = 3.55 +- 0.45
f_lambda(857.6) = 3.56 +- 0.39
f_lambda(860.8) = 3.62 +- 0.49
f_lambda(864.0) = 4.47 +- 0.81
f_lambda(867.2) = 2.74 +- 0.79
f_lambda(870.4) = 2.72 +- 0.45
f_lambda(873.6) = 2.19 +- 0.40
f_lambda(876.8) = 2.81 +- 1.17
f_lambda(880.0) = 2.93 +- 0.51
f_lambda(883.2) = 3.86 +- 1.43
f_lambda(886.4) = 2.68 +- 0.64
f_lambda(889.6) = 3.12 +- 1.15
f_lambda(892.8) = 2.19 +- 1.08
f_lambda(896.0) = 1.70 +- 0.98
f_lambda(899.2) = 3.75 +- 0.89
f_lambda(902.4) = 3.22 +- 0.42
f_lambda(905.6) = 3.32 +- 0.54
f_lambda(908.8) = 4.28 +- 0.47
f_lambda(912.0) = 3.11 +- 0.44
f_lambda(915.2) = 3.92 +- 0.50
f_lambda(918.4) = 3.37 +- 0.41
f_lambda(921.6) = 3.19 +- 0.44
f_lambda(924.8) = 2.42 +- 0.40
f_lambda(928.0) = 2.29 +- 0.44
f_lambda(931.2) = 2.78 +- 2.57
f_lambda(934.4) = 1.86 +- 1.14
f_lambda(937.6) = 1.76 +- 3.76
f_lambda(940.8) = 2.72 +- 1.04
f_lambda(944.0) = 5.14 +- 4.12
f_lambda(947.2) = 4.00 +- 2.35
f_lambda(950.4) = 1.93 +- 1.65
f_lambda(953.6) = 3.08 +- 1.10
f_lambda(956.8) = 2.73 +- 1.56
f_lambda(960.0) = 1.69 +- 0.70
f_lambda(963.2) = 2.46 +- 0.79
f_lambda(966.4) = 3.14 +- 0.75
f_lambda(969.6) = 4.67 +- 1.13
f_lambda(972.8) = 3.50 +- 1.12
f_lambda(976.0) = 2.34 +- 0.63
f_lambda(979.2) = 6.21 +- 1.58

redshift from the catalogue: 1.064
